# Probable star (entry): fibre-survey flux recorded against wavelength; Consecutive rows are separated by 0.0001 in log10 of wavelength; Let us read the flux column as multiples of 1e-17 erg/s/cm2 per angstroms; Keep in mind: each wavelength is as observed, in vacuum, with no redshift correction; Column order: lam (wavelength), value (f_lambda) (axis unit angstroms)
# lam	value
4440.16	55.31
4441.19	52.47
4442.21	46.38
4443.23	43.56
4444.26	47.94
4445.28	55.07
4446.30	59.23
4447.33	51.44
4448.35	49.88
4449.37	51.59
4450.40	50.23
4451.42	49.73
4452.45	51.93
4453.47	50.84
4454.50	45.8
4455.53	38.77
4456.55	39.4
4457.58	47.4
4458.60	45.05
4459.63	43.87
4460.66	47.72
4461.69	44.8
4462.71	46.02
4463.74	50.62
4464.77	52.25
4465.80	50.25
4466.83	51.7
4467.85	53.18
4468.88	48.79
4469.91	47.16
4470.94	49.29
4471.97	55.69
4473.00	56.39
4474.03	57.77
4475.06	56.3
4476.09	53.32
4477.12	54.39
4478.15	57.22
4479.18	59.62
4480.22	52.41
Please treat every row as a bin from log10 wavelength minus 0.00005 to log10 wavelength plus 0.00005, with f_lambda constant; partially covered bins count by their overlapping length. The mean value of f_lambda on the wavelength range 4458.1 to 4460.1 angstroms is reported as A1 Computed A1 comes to 44.4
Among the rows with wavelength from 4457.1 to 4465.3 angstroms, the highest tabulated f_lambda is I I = 52.25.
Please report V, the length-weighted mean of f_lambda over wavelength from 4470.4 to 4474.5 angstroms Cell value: 54.7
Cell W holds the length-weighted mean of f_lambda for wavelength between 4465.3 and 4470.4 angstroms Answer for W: 50.3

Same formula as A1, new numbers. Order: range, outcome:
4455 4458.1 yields 41.9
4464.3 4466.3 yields 51.2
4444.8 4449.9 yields 53.4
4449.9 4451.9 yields 50.1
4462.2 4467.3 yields 50.1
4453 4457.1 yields 43.6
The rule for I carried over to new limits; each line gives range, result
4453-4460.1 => 50.84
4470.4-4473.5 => 56.39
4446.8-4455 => 51.93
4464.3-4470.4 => 53.18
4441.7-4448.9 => 59.23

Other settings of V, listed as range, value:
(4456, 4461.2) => 44.6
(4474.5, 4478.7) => 55.4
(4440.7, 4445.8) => 49.2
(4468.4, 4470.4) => 47.9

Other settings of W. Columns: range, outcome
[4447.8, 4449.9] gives 50.8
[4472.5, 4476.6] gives 56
